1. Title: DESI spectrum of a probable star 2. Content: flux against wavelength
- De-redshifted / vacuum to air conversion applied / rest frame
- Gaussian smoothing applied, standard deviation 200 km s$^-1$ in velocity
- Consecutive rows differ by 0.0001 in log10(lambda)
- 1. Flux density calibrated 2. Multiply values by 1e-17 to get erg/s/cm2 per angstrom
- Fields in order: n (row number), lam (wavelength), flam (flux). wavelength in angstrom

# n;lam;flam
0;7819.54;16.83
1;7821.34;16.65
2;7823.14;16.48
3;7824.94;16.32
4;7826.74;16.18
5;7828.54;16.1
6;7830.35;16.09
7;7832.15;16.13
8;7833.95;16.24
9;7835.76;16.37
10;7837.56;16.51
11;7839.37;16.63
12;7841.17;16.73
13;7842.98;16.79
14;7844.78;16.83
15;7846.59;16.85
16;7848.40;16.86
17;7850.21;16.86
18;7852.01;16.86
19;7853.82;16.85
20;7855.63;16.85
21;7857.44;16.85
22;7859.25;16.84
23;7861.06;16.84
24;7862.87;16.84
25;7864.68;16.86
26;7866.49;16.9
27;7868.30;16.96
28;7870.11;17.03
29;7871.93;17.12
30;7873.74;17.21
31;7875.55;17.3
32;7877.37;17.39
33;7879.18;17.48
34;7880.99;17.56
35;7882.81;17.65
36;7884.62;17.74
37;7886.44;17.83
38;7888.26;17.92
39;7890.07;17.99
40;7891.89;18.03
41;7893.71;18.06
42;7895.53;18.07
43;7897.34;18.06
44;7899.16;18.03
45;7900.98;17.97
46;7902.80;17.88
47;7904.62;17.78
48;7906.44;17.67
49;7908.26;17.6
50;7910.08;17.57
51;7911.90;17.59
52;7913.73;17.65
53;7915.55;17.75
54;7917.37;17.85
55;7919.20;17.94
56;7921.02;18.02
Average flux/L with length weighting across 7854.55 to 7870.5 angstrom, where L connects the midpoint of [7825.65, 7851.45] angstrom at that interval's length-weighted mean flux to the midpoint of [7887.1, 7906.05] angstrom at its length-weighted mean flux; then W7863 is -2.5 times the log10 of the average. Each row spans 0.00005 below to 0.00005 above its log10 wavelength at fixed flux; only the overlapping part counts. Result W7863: 0.01 mag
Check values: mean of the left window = 16.5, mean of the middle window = 16.9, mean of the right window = 18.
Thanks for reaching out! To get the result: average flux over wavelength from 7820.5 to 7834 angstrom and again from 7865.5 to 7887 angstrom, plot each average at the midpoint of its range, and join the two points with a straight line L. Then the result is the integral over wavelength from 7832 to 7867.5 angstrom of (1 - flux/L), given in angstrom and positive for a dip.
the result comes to 0.1 angstrom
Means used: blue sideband 16.3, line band 16.7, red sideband 17.3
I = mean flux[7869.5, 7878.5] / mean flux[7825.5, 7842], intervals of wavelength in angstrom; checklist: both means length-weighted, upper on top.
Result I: 1.05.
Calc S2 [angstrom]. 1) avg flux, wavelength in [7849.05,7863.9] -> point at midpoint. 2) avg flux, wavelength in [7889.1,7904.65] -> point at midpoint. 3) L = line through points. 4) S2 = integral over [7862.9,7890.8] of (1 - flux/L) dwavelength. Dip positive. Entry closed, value 0.1 angstrom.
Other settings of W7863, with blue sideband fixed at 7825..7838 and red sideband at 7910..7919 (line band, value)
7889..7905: -0.04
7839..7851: -0.02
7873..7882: -0.02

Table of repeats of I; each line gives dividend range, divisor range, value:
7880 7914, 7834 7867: 1.06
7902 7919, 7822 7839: 1.09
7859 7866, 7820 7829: 1.03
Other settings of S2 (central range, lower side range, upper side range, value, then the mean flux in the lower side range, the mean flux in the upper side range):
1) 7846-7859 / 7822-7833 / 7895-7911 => -0.1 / 16.2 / 17.9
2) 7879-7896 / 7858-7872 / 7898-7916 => -0.5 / 16.9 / 17.7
